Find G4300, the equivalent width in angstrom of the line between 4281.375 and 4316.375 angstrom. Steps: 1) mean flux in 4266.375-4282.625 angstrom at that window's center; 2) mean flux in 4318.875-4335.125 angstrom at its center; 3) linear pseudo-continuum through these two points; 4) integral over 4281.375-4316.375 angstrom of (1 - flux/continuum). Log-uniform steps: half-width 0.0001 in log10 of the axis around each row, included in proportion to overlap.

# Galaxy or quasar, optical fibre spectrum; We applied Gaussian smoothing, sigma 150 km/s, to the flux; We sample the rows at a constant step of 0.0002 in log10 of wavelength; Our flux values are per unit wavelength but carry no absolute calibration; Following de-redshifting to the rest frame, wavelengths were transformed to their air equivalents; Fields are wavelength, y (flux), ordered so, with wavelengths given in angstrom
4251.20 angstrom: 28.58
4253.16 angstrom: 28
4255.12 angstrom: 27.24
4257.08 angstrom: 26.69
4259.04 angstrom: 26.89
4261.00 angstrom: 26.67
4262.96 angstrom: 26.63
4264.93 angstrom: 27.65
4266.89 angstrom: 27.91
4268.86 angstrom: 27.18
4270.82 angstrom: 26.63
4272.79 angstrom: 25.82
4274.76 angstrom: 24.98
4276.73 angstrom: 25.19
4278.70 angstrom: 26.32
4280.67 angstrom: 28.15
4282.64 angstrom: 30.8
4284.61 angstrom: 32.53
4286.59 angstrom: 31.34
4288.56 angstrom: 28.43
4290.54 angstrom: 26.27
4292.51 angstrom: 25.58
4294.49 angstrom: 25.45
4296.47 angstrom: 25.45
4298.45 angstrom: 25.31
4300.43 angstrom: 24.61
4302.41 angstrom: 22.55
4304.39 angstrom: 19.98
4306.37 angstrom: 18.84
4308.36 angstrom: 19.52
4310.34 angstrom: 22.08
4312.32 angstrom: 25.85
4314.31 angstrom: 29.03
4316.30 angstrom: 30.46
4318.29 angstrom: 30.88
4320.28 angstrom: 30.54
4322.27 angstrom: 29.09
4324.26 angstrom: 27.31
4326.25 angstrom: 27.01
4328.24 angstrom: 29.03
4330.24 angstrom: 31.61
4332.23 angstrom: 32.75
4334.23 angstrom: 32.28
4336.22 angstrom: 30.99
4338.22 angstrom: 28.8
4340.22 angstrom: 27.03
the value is 3.10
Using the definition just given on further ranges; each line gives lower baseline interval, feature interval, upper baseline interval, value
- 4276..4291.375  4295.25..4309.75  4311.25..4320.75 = 3.3 angstrom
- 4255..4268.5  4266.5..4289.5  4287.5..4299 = -1.2 angstrom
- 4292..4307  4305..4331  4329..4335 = 1.5 angstrom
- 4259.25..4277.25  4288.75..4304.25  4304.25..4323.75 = 0.7 angstrom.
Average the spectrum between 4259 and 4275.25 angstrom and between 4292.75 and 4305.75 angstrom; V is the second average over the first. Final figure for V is 0.89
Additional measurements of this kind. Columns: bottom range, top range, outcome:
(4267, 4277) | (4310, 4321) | 1.09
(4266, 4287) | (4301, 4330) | 0.94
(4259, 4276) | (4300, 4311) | 0.79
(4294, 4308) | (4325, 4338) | 1.33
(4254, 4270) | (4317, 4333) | 1.10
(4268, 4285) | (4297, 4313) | 0.82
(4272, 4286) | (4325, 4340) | 1.08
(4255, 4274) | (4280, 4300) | 1.03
